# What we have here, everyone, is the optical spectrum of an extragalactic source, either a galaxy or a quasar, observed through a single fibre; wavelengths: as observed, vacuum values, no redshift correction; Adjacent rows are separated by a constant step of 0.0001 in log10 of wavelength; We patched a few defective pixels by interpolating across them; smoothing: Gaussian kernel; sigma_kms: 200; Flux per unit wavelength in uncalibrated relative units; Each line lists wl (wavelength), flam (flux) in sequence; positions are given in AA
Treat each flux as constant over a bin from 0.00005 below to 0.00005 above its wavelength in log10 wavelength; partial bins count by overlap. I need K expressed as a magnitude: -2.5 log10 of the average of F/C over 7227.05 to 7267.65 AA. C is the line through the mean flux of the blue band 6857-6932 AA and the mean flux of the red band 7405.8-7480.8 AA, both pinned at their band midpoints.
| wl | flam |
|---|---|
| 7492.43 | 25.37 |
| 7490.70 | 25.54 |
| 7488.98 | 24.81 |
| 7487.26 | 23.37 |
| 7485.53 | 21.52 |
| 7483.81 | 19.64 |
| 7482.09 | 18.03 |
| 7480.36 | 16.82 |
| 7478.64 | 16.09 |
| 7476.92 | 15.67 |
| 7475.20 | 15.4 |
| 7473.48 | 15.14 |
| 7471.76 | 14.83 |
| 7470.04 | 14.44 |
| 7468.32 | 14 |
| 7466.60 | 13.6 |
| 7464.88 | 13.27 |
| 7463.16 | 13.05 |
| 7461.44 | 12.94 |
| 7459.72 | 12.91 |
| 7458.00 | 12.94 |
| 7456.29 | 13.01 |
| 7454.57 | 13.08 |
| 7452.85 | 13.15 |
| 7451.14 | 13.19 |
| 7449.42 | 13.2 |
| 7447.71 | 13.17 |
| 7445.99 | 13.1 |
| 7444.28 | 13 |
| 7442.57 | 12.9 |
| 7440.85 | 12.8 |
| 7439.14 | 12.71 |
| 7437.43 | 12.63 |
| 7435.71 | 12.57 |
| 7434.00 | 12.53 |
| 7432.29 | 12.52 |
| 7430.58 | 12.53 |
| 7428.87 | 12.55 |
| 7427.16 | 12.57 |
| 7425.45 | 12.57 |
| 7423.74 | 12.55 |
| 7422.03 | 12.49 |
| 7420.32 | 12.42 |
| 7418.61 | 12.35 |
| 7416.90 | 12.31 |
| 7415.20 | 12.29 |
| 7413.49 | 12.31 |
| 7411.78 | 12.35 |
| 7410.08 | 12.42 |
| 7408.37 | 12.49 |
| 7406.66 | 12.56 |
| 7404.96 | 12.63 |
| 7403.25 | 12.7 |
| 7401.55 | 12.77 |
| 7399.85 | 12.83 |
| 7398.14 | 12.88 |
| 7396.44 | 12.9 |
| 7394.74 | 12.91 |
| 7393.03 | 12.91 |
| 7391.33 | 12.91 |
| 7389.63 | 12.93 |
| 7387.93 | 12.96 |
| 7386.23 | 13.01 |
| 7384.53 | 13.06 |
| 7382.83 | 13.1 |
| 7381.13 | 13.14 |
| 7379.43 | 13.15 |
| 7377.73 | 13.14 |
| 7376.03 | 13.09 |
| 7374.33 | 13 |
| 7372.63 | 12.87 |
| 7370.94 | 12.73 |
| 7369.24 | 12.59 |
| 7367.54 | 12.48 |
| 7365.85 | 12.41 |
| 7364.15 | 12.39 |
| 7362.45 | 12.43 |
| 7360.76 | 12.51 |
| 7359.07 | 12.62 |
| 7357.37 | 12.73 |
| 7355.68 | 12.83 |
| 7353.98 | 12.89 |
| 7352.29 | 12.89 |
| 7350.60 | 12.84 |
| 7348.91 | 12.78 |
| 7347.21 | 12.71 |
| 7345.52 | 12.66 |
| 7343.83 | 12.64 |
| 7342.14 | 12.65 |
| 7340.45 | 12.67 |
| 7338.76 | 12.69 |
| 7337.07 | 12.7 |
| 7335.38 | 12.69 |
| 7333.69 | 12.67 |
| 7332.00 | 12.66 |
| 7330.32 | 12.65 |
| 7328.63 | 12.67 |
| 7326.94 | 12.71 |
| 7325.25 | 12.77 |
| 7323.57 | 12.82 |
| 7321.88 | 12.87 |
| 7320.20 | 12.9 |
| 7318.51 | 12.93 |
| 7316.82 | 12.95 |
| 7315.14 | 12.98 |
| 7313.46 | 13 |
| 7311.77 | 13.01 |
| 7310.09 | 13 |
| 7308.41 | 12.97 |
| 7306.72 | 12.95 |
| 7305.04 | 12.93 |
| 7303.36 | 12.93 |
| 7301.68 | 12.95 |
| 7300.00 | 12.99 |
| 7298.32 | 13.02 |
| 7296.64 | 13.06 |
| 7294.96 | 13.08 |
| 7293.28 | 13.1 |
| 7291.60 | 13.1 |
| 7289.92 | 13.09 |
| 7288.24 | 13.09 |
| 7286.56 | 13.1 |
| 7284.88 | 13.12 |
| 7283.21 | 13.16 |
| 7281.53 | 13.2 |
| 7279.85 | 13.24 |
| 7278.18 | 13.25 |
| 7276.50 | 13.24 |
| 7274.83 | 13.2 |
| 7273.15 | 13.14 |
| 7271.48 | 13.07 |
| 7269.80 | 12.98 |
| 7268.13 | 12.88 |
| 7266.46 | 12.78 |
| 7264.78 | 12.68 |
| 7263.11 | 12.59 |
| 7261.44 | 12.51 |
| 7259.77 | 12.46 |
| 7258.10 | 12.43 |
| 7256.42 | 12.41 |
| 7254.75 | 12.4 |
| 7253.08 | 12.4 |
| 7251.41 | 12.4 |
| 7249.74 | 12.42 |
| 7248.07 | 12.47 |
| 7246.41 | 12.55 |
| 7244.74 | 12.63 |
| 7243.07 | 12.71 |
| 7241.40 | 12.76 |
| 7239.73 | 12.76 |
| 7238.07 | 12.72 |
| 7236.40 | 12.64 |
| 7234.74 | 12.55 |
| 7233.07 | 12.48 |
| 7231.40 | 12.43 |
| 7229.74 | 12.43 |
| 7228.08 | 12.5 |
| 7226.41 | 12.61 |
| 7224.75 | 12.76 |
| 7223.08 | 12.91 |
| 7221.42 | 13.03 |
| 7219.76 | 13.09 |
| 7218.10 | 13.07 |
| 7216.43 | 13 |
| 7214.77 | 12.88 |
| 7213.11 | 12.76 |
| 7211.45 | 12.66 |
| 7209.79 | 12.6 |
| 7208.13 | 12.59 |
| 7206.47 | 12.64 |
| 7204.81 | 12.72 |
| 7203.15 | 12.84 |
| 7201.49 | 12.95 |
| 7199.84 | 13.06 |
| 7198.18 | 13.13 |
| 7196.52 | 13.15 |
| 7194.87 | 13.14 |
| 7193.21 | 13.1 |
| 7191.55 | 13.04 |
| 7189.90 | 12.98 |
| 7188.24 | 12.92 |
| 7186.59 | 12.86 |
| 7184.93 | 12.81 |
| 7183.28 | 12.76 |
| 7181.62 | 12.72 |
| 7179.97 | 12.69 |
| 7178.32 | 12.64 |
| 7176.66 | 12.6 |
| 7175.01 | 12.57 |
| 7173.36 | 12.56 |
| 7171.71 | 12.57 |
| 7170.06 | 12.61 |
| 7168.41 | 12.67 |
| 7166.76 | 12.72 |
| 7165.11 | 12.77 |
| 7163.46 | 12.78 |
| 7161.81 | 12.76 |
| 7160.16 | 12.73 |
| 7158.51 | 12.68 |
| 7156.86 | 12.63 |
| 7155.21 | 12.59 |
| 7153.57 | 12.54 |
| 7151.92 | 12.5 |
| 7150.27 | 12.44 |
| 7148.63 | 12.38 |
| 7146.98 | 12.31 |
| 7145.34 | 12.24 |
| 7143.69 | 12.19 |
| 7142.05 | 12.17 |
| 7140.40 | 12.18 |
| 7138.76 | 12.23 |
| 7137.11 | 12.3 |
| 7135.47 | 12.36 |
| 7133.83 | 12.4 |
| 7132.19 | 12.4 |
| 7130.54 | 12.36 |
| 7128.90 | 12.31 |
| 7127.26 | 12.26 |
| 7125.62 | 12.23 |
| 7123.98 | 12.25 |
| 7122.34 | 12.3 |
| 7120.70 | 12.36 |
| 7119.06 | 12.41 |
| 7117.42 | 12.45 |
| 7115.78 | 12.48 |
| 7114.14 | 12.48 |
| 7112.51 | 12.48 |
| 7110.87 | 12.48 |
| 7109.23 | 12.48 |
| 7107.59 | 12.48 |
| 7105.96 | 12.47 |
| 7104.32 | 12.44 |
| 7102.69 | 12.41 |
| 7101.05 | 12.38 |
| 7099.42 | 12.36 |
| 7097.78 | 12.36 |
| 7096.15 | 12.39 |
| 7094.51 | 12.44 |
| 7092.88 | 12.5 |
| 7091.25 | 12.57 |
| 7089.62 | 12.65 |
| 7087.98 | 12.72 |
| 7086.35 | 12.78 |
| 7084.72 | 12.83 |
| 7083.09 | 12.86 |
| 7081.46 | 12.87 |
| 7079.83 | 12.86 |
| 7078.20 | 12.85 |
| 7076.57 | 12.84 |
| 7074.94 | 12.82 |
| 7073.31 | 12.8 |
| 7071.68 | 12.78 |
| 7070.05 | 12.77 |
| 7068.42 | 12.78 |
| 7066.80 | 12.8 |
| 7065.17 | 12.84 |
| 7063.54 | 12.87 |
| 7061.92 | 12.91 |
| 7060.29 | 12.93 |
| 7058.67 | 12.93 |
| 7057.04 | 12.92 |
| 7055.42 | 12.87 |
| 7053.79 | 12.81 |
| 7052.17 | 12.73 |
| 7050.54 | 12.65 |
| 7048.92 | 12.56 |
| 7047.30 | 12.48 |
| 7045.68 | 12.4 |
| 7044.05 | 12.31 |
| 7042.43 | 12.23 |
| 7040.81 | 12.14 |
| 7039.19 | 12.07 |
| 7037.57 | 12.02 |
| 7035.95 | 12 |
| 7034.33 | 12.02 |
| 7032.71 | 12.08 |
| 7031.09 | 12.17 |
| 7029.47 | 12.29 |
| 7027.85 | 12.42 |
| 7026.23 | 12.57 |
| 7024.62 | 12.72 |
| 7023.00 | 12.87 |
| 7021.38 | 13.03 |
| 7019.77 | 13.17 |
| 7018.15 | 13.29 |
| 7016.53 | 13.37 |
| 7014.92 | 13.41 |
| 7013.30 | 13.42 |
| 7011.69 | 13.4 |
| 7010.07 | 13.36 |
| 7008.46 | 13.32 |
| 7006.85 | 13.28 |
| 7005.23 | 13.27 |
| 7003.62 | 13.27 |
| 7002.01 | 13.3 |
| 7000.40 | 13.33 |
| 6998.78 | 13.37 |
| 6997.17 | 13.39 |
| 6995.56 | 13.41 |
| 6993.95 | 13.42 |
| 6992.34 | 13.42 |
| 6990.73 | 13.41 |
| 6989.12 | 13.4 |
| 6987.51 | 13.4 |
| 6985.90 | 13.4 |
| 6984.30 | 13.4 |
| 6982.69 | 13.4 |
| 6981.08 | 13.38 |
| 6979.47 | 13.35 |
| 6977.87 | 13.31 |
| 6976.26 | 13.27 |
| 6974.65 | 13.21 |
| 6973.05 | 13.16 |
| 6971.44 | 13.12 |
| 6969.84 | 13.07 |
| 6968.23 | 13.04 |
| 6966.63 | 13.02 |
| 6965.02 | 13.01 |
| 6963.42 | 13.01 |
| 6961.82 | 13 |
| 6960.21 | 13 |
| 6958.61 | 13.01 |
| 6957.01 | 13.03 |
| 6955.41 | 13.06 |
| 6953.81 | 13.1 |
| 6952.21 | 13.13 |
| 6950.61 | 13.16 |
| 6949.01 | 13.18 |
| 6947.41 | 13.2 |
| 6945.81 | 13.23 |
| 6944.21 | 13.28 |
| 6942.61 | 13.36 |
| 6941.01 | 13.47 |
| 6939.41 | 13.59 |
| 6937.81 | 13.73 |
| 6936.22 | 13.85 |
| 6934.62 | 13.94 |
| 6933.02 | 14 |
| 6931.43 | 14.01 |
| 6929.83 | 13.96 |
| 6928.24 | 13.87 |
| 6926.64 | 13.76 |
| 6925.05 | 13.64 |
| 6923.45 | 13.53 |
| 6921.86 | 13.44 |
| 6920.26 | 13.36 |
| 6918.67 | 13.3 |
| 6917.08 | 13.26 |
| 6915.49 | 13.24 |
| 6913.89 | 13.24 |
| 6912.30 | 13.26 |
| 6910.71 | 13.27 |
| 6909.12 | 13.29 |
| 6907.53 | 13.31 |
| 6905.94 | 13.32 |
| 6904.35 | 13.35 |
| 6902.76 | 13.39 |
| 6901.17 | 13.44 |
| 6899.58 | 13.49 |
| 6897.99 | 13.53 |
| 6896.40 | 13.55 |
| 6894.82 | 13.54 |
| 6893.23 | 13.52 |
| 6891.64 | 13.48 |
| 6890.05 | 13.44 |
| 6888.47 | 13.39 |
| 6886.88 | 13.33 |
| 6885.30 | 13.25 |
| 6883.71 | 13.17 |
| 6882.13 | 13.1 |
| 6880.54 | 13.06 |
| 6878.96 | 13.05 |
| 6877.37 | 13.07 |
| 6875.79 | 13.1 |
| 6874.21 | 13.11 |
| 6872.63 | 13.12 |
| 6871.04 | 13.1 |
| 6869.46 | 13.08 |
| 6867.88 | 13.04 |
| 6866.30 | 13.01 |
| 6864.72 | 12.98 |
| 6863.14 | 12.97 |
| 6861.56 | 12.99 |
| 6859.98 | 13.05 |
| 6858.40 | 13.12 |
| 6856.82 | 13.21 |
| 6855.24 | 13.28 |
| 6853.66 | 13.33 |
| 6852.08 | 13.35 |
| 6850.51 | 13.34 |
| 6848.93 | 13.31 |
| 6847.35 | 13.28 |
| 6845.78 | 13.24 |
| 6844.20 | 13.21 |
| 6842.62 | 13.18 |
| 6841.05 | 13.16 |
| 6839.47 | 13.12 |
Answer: 0.06 mag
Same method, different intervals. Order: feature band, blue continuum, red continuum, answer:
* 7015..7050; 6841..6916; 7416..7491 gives 0.09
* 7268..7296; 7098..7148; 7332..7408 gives -0.04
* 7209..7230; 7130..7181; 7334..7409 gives -0.02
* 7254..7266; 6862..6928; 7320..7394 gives 0.03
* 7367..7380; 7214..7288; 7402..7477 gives 0.00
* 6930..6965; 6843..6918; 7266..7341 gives -0.01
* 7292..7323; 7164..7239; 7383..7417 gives -0.02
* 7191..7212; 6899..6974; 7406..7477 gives 0.02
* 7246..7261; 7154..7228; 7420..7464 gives 0.03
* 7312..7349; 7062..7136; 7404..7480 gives 0.02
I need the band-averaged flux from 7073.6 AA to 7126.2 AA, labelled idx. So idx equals 12.5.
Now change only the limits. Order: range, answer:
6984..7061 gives 12.9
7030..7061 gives 12.4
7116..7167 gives 12.4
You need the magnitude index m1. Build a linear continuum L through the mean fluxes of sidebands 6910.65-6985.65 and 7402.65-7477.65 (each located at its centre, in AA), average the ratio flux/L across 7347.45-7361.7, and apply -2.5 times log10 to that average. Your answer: 0.03 mag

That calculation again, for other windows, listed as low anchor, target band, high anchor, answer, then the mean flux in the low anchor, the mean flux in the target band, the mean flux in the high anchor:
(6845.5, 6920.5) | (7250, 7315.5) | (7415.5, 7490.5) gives 0.09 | 13.3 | 12.9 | 14.4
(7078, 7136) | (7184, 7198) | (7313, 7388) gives -0.04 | 12.5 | 13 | 12.8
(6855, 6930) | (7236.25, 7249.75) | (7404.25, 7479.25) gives 0.05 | 13.3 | 12.6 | 13.1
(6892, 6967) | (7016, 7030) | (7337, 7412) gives 0.03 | 13.4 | 12.9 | 12.8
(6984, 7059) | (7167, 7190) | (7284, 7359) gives 0.02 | 12.9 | 12.7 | 12.9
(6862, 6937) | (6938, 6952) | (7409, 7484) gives 0.01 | 13.4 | 13.3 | 13.4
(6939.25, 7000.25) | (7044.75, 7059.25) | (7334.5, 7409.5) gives 0.04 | 13.2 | 12.7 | 12.8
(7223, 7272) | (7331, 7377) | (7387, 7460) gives 0.00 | 12.6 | 12.7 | 12.7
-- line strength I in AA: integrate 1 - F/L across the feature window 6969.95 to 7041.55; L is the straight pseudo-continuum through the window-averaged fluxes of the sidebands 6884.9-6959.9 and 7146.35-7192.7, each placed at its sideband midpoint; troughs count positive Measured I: 0.7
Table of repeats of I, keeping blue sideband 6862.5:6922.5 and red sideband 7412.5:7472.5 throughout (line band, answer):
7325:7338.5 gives 0.3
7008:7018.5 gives -0.1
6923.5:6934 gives -0.5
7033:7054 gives 1.4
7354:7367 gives 0.4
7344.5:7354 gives 0.1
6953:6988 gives 0.1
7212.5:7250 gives 1.0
